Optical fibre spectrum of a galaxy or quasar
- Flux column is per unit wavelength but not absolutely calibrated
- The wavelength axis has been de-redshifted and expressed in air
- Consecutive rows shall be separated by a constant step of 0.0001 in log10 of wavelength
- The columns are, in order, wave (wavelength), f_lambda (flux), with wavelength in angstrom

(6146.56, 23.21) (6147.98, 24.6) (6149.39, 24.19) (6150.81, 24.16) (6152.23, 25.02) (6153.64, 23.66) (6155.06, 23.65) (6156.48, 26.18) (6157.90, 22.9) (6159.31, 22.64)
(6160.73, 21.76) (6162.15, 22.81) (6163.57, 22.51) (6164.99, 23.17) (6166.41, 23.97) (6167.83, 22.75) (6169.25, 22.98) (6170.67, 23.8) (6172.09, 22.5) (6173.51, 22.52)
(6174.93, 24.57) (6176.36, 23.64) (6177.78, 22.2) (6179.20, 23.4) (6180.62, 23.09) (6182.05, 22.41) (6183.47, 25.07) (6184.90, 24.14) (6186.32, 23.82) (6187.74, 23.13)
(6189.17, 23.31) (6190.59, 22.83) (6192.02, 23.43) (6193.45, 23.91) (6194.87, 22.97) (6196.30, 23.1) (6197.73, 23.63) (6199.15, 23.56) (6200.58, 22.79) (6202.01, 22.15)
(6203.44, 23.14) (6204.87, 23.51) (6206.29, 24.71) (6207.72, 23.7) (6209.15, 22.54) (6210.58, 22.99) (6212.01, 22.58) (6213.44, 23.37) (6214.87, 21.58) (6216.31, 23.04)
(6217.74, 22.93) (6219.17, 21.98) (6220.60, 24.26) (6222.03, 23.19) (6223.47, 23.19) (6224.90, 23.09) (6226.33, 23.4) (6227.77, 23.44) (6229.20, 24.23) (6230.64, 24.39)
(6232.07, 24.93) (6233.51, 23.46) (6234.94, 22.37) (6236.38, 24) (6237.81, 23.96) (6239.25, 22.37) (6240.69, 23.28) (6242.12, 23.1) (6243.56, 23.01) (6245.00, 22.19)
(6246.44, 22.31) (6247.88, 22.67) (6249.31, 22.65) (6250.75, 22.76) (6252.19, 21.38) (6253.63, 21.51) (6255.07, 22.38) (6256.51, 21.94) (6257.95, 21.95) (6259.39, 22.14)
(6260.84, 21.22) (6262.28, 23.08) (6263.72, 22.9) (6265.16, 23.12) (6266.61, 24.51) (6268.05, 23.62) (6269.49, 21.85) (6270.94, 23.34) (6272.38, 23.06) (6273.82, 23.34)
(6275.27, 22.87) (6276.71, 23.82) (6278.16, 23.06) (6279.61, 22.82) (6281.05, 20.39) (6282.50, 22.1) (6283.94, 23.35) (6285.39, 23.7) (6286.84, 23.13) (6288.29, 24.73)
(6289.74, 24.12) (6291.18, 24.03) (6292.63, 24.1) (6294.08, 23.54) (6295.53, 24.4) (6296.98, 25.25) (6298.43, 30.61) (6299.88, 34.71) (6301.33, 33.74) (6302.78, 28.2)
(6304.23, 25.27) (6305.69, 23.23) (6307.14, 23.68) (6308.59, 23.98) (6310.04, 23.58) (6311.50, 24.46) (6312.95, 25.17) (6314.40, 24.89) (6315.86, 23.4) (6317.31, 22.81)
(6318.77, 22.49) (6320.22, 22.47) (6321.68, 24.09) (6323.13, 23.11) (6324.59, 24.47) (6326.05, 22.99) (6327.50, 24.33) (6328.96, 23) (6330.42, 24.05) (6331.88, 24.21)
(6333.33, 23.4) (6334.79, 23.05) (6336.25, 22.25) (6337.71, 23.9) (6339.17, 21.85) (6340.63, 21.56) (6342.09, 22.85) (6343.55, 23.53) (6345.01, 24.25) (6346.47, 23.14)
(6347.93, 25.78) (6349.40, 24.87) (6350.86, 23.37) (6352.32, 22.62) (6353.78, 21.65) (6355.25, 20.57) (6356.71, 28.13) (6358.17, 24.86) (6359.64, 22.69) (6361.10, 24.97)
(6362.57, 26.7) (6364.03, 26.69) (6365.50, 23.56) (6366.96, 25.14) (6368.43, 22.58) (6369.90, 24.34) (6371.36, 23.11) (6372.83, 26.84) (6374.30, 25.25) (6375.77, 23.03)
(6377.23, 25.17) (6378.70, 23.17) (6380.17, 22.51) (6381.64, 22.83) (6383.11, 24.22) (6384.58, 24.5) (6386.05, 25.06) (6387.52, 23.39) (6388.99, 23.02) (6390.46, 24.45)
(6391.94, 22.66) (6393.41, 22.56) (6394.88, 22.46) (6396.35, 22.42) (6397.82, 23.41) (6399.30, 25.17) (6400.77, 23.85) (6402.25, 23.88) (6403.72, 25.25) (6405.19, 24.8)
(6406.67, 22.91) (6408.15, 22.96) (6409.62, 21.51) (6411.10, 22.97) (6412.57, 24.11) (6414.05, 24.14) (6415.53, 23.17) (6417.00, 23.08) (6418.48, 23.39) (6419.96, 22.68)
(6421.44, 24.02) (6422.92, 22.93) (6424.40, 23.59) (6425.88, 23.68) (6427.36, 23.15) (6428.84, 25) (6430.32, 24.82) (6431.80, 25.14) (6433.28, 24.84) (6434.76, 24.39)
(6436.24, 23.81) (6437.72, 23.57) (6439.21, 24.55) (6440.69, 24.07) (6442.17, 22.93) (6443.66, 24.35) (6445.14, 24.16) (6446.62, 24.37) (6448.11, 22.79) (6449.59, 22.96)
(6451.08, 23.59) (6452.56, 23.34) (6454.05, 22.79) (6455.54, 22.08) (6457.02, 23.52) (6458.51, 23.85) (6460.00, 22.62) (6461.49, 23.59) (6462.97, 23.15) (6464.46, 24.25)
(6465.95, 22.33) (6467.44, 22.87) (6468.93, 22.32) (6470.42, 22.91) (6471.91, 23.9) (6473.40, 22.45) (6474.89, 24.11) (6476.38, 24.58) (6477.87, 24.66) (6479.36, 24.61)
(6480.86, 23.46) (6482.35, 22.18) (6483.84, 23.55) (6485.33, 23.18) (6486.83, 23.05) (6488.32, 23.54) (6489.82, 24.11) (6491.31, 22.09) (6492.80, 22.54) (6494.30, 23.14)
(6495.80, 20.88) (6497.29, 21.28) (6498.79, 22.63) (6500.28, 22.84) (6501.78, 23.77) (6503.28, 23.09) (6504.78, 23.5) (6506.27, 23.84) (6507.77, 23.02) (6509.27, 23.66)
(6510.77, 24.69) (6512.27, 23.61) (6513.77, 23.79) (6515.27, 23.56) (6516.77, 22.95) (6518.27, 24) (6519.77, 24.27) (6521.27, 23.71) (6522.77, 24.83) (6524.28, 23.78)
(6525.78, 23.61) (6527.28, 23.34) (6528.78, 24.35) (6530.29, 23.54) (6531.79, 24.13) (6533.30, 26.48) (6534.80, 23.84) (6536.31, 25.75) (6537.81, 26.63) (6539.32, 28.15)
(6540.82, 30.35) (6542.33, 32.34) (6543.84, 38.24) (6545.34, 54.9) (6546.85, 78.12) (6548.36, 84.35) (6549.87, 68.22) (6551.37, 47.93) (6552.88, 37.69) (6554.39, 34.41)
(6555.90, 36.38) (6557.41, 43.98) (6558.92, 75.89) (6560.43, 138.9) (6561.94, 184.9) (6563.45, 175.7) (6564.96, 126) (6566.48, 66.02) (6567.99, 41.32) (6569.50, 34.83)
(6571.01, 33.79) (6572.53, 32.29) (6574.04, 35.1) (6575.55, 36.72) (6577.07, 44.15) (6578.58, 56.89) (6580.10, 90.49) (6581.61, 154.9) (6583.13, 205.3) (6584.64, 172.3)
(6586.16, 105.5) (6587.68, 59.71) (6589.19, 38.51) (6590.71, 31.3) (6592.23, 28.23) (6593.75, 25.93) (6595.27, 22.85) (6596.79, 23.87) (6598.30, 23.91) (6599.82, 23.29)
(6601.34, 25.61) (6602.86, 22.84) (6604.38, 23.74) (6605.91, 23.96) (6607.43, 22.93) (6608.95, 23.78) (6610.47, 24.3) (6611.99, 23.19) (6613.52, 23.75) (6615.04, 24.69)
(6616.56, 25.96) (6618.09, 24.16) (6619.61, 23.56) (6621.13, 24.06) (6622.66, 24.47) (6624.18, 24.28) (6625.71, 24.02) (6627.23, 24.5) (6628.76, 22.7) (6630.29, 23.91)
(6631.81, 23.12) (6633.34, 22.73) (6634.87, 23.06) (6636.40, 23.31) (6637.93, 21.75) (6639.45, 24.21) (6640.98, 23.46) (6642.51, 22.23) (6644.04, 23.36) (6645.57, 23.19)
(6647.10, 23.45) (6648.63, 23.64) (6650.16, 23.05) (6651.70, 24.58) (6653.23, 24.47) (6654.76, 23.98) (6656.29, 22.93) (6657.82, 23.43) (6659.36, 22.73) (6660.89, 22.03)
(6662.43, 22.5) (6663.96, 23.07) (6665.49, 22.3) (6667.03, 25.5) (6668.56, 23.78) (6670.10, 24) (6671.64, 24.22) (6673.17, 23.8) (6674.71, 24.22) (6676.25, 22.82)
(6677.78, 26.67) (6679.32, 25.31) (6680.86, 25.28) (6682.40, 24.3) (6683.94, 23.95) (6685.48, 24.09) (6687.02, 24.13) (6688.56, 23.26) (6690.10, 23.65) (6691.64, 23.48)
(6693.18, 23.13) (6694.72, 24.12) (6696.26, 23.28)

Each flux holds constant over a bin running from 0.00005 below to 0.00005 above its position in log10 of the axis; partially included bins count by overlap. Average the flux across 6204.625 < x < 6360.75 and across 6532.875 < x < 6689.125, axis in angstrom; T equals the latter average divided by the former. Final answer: 1.72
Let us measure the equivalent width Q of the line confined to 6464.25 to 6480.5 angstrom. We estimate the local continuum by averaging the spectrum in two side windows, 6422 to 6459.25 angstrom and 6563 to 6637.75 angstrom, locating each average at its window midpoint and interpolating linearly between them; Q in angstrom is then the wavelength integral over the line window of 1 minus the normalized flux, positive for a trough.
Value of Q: 2.6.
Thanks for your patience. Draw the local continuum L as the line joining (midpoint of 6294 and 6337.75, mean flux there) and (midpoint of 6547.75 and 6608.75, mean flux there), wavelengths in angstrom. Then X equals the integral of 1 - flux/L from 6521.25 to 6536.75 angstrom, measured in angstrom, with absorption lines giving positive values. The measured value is 8.8 angstrom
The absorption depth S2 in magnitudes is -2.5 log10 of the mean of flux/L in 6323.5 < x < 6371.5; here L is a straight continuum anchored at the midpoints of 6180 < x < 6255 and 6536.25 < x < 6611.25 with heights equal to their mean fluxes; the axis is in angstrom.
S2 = 0.454 mag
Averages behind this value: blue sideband 23.2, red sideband 58.7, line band 23.8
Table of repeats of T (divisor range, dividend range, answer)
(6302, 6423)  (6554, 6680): 1.74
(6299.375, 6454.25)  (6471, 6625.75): 1.70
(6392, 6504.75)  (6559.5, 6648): 2.02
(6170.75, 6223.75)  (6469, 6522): 1.01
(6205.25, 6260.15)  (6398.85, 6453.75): 1.03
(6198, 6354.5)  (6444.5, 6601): 1.71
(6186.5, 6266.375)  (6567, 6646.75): 1.70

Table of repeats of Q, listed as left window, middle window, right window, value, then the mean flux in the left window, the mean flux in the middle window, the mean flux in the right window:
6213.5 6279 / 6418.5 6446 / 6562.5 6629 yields 9.67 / 23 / 24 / 49.3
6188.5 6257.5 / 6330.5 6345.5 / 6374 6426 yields 0.17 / 23.1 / 23.1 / 23.5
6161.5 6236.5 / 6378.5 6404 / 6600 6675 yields -0.16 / 23.3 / 23.6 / 23.6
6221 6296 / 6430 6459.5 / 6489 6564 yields 9.00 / 23.1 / 23.8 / 39.1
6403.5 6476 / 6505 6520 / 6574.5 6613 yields 5.50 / 23.5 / 23.7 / 53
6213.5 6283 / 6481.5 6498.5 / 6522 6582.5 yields 9.12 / 22.9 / 22.7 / 55.7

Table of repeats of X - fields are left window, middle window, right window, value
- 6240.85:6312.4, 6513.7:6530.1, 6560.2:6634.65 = 7.6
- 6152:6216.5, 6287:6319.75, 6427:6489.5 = -2.8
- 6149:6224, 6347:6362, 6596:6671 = -0.4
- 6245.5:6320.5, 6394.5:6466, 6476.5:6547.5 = 4.8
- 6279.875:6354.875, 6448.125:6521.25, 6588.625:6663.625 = 2.7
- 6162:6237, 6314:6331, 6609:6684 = 0.0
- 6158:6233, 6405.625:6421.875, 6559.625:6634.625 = 6.5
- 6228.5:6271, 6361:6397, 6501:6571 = 9.6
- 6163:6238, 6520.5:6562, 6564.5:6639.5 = -4.9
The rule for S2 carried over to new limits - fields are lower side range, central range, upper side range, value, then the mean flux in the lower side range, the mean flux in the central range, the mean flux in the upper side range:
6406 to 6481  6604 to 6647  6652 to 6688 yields 0.01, 23.5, 23.7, 23.9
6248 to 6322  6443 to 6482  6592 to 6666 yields 0.02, 23.9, 23.4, 23.7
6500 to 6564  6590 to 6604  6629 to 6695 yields 0.29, 42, 25.3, 23.6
